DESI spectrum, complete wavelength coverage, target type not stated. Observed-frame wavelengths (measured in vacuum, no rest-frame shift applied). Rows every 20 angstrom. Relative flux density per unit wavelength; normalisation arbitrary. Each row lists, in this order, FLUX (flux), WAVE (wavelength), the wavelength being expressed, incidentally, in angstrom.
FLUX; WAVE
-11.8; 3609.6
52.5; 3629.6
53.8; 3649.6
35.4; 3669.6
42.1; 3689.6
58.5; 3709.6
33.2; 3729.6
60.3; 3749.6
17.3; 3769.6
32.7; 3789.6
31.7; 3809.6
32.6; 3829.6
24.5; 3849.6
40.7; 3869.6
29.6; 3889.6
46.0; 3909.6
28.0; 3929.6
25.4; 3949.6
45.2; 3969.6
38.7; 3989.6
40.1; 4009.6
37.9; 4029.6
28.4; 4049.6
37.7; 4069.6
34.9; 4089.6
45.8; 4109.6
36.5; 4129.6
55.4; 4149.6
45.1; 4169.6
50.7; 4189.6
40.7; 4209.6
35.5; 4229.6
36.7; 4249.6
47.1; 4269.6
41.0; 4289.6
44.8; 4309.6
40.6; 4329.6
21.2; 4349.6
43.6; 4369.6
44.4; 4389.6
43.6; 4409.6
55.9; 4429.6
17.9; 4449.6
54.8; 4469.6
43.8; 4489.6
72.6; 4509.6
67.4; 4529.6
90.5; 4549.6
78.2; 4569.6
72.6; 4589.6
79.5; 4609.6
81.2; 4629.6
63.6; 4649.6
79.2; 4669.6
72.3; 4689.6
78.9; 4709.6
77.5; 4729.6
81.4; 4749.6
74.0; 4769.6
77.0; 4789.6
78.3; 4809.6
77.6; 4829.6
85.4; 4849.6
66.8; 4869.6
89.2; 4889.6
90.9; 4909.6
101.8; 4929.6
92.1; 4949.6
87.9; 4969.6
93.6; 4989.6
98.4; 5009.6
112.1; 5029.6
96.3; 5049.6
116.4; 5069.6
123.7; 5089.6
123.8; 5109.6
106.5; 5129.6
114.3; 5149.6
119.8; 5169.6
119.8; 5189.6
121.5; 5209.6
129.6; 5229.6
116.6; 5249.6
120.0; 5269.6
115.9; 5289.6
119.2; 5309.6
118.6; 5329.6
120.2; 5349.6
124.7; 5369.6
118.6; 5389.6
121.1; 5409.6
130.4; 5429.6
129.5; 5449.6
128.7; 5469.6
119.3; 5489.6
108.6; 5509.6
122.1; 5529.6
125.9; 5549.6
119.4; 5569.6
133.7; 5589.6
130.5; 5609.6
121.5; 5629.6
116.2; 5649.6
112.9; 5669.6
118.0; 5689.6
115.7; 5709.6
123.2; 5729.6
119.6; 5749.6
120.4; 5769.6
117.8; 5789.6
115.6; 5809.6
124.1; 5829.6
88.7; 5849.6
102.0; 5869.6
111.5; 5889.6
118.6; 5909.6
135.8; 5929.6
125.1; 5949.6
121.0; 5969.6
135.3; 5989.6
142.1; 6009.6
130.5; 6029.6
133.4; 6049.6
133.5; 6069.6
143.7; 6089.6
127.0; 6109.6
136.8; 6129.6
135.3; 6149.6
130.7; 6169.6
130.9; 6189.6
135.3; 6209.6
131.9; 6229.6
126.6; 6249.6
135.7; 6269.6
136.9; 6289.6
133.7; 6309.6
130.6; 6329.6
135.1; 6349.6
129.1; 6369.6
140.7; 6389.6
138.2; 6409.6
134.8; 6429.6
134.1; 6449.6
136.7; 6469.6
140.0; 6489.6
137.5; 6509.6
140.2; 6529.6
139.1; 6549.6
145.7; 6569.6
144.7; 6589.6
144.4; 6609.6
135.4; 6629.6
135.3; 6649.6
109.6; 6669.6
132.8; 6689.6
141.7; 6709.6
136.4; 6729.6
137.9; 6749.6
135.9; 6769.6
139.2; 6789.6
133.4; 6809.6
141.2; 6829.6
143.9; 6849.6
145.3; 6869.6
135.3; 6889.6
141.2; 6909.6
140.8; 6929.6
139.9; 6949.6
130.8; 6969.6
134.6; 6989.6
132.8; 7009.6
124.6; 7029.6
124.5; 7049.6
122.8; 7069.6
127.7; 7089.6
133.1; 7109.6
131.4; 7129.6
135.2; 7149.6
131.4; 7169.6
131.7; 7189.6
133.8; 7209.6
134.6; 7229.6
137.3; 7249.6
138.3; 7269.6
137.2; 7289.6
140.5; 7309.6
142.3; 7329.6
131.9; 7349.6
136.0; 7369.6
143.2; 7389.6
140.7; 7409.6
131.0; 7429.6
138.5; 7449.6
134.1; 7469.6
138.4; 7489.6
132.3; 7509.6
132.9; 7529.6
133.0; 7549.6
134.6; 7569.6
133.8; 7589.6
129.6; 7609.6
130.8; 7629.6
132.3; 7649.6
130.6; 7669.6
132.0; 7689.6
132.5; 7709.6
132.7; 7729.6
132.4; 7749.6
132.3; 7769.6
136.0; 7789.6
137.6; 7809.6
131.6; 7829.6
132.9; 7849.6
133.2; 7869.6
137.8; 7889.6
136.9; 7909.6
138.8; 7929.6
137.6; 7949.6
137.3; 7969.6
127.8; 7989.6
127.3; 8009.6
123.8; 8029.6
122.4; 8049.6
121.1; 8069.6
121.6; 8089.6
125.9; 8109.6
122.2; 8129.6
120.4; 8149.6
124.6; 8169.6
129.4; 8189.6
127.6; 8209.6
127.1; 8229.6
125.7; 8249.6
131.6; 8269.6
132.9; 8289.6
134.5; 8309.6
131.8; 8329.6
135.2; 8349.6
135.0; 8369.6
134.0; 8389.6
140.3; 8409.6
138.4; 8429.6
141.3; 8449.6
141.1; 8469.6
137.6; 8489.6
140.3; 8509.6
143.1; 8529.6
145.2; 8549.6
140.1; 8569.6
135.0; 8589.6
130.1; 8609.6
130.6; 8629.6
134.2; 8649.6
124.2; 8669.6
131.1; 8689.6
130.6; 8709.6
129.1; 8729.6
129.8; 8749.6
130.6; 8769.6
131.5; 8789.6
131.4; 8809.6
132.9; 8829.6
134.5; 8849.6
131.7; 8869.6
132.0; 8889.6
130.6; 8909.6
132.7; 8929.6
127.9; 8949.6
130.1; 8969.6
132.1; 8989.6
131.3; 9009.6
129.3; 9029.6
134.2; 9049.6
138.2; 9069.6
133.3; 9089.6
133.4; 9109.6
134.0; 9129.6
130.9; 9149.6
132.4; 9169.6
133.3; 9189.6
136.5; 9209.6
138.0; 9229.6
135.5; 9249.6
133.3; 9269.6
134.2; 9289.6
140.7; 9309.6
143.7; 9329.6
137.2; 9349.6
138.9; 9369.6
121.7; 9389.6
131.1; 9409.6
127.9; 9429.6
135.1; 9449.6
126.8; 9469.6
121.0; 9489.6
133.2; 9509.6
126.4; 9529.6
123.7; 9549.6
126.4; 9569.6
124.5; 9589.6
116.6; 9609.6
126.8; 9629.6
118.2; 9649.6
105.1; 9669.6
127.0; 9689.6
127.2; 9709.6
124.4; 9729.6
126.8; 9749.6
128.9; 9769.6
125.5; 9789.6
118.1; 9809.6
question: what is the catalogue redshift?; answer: 0.131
